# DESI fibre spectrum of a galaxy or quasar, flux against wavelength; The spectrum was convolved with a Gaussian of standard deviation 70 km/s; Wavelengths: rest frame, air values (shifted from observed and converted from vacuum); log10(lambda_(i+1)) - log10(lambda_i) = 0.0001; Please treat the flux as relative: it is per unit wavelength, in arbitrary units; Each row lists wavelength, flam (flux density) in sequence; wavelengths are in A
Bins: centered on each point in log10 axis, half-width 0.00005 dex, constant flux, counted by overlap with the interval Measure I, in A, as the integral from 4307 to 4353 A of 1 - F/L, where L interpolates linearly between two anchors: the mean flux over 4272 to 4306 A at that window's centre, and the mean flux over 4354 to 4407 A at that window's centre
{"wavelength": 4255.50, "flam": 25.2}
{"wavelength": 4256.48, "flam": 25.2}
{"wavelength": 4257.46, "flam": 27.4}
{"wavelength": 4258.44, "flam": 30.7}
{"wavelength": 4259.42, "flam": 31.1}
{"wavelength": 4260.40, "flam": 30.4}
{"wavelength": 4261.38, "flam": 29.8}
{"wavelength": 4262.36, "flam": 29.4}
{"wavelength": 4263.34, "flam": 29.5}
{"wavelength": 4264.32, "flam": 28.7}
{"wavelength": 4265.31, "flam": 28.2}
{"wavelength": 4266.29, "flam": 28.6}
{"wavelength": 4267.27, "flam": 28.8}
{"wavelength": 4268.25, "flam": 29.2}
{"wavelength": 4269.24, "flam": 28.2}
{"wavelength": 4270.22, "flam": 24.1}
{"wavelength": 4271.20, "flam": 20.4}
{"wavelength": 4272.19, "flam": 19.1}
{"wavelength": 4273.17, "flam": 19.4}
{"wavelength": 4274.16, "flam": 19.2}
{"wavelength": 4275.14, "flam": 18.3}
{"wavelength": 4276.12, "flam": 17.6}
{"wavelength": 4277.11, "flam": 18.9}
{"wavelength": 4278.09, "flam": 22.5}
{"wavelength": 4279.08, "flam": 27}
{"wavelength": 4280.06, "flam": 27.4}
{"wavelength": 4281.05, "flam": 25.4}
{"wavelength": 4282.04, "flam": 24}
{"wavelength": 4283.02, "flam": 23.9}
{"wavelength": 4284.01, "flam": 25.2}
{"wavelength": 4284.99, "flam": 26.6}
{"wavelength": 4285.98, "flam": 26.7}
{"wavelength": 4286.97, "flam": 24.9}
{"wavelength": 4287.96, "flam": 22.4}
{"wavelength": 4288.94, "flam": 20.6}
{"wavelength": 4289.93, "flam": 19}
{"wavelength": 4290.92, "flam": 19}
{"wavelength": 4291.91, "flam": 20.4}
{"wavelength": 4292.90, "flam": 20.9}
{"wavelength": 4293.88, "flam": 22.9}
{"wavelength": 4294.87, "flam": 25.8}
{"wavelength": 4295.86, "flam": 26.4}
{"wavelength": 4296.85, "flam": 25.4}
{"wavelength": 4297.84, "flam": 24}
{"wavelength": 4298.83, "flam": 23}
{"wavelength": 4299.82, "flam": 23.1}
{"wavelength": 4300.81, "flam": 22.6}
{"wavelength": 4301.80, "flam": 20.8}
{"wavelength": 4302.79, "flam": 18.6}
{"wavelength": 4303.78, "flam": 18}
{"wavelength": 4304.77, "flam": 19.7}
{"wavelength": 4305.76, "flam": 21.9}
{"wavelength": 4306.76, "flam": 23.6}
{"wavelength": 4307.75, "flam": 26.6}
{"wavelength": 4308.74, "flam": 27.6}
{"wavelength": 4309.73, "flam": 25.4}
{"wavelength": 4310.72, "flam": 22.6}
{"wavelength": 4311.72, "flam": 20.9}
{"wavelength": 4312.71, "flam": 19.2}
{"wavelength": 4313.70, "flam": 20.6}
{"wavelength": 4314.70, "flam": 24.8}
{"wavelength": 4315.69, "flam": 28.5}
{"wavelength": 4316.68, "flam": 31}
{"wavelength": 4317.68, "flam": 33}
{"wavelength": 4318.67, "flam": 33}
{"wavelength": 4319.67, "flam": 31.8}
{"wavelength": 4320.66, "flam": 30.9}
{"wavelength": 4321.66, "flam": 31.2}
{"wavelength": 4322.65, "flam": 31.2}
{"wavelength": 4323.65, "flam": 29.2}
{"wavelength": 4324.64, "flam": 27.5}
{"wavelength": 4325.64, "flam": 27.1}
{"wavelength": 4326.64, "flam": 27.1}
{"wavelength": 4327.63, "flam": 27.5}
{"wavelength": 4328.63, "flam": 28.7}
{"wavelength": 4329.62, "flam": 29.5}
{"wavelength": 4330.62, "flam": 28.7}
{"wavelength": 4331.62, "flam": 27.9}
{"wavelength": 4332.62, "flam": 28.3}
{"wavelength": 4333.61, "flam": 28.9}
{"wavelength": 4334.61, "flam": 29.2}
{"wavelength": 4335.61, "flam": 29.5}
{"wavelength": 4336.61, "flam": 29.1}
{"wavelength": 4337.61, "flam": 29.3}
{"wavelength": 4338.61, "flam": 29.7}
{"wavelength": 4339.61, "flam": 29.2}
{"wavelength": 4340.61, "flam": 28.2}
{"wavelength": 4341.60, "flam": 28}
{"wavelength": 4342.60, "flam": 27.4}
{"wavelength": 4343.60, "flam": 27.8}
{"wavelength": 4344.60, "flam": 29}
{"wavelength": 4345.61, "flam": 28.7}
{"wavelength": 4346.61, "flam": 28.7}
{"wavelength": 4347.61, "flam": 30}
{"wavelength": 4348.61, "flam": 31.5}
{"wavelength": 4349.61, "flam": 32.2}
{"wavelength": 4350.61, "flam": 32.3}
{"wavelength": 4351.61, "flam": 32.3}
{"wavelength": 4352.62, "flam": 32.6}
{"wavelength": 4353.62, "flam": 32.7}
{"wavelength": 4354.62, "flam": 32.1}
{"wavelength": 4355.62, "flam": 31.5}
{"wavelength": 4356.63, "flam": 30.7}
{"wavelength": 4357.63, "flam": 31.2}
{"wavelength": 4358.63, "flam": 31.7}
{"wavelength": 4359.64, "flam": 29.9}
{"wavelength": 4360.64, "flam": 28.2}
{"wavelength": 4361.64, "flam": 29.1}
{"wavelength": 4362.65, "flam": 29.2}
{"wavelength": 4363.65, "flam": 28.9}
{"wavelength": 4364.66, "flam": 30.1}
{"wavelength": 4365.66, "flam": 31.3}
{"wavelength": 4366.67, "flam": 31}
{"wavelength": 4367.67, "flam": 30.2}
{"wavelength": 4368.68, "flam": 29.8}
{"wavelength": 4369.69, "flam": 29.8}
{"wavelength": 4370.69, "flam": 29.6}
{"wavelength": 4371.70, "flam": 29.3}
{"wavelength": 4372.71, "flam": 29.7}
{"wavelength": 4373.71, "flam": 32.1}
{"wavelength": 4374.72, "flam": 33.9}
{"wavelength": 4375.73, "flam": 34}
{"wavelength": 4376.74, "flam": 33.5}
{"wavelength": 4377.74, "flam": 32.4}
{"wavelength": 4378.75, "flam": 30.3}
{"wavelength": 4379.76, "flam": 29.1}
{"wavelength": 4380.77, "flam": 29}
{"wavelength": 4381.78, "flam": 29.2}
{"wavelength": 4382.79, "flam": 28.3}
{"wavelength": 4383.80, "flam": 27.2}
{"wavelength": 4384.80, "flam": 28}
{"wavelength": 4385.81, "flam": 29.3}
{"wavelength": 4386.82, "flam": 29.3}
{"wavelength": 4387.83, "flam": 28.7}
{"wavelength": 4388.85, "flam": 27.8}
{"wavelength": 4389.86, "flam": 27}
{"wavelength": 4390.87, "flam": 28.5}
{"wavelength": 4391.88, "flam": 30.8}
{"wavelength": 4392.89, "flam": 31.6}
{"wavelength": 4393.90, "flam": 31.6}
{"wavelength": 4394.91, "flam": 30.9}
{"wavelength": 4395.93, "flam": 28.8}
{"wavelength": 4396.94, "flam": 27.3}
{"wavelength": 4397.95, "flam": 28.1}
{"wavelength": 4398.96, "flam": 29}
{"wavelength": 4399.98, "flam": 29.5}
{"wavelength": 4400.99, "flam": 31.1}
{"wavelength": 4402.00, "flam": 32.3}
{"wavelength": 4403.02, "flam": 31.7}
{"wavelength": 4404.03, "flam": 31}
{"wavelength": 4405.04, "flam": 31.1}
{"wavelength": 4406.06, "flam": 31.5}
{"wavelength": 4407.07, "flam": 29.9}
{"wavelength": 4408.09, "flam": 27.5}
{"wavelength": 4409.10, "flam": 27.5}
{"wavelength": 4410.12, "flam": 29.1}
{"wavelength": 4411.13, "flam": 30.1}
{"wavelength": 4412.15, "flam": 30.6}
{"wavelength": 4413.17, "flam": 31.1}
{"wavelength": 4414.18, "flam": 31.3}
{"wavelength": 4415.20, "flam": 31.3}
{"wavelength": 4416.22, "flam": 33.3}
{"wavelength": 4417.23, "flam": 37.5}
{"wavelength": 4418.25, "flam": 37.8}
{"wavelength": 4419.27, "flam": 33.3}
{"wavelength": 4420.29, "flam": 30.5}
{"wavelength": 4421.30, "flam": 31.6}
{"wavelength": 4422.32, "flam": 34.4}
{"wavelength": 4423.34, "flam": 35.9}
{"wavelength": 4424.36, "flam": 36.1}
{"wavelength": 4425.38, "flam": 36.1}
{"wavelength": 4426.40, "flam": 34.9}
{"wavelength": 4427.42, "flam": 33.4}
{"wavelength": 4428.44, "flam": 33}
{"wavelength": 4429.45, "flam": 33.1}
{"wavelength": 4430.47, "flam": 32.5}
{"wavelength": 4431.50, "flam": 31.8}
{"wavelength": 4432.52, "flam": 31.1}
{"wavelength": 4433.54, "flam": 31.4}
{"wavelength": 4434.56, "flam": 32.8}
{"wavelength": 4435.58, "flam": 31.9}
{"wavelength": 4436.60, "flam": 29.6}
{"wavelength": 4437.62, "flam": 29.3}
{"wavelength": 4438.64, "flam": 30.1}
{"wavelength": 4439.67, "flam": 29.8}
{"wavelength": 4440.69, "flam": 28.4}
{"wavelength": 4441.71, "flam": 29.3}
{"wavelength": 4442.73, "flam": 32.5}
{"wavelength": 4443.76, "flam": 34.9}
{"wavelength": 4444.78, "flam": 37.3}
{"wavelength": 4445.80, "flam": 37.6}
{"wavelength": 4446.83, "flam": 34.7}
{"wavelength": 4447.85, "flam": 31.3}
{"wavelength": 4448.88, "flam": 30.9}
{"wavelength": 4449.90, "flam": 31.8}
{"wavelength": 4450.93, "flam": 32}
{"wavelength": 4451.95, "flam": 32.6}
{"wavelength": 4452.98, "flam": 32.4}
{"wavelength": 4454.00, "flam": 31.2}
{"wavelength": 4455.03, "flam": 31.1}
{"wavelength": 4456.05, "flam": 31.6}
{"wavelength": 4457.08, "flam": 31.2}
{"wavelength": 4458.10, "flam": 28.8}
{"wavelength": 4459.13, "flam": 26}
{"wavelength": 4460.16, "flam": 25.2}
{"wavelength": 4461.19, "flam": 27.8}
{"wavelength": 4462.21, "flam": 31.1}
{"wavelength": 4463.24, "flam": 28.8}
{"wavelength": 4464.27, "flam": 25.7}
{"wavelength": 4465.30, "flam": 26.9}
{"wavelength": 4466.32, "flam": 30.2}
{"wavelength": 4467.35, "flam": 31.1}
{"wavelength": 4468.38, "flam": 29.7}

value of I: -4.75 A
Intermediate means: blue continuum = 22.3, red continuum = 30.1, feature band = 28.5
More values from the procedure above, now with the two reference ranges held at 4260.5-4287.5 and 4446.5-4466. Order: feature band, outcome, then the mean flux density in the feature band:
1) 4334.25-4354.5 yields -2.3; 29.9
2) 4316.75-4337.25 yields -2.4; 29.5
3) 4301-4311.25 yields 1.3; 22.5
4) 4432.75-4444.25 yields -0.5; 30.9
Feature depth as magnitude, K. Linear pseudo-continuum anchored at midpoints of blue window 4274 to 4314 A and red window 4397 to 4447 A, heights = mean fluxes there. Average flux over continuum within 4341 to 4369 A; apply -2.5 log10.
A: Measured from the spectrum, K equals -0.12 mag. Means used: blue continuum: 22.7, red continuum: 32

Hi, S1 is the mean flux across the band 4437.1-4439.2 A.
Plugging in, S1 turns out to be 29.6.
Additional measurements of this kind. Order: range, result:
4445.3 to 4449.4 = 33.6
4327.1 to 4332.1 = 28.5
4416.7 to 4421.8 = 34.2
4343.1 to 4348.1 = 28.8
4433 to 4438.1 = 31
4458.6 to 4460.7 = 25.5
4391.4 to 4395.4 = 31.3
